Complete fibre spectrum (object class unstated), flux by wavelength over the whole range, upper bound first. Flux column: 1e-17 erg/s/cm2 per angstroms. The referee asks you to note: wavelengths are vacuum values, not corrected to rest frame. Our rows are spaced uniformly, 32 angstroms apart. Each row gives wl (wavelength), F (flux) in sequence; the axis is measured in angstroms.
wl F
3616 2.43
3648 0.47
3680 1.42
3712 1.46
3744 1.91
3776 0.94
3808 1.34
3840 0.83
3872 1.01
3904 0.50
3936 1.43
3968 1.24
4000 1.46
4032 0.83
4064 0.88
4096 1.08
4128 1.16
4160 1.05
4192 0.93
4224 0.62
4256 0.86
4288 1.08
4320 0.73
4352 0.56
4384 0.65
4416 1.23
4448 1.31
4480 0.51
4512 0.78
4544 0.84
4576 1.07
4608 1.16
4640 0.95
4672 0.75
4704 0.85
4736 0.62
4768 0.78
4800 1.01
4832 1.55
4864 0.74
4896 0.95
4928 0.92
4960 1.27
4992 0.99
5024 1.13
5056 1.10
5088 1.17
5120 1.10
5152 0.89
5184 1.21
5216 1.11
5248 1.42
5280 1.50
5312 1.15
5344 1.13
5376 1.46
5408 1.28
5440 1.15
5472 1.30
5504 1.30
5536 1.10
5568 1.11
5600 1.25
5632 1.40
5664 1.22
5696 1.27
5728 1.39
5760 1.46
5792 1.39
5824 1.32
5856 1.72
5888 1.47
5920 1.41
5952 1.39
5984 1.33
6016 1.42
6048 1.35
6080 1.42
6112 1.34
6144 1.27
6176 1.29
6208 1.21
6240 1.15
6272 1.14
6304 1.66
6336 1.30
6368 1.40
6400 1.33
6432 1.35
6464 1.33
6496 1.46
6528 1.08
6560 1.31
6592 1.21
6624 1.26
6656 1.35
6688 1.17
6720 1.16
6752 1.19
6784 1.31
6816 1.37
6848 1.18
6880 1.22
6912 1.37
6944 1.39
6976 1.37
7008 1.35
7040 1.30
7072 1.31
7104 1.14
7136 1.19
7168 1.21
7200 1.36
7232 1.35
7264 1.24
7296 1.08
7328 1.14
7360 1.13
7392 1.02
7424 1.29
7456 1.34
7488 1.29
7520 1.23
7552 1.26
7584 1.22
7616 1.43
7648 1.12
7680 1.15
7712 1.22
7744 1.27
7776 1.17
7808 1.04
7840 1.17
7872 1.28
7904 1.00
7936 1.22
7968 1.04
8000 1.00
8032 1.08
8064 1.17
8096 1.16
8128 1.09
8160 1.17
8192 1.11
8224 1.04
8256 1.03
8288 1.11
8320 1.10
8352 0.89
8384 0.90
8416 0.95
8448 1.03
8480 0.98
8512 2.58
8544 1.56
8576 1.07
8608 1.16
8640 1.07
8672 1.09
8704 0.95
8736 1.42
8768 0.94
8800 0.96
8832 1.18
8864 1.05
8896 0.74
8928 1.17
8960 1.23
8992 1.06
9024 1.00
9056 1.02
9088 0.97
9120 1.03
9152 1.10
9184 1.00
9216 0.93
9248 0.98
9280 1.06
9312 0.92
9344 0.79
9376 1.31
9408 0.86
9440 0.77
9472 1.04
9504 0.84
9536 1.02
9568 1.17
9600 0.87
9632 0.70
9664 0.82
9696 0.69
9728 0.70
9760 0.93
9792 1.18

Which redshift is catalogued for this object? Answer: 0.30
